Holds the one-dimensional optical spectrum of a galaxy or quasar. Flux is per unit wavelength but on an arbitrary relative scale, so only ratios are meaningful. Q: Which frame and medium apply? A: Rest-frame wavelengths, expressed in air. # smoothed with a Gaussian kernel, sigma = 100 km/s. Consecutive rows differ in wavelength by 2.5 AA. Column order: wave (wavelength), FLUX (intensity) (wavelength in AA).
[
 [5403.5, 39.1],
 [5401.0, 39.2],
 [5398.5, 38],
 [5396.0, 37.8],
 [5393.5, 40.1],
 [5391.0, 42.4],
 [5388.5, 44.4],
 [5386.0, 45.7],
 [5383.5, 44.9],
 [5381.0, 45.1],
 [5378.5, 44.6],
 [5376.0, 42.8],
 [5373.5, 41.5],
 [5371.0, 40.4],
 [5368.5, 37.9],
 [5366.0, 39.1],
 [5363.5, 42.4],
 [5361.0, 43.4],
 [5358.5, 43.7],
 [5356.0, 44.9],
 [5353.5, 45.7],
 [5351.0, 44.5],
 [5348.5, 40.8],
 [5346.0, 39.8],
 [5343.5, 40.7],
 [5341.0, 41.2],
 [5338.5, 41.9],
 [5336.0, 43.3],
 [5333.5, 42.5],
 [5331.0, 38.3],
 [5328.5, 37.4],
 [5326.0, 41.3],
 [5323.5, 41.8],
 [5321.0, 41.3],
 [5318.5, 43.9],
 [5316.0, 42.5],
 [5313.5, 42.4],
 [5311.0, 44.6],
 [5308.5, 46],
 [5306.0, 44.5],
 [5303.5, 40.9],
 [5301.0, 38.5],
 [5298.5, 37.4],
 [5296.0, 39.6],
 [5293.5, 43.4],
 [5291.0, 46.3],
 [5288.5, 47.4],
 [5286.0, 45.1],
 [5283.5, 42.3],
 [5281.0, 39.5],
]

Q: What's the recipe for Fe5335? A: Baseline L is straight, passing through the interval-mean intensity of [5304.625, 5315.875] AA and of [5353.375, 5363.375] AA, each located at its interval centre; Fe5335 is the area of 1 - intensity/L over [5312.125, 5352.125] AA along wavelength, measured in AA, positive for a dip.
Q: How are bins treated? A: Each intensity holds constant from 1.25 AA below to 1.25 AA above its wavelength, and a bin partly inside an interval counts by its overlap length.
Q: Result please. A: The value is 2.4 AA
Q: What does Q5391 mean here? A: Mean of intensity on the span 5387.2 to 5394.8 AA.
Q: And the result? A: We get 42.3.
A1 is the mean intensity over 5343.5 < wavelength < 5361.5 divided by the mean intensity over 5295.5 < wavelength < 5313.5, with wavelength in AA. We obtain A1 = 1.03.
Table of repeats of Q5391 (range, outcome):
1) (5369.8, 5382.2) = 42.9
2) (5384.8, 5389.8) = 45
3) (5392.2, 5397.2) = 39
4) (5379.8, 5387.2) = 45.2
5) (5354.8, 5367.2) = 42.7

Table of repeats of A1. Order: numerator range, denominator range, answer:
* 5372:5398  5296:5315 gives 1.02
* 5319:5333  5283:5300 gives 0.94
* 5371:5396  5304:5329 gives 1.01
